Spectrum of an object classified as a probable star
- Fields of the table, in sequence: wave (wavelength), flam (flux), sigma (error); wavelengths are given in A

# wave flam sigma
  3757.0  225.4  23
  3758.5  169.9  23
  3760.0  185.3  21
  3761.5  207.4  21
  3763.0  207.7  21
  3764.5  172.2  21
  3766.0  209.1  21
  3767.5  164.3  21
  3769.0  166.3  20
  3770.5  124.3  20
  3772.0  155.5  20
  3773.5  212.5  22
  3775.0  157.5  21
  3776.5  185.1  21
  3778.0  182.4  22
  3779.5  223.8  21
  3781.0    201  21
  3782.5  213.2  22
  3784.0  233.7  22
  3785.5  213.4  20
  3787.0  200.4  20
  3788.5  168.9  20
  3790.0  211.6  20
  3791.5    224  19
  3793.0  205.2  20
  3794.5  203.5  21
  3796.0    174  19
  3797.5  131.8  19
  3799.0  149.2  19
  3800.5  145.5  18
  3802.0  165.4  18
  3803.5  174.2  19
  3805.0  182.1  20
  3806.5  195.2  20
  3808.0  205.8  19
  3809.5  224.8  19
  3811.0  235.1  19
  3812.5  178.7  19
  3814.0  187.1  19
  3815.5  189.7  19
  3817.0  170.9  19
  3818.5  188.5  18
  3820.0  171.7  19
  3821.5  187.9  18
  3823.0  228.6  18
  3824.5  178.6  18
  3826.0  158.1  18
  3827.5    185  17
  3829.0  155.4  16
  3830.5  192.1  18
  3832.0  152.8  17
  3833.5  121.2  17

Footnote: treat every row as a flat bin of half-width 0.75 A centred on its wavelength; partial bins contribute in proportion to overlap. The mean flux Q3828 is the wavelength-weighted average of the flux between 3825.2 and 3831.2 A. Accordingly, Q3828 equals 173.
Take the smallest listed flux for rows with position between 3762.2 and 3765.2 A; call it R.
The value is 172.2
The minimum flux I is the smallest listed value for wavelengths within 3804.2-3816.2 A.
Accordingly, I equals 178.7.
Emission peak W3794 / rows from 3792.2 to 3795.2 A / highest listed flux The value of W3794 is 205.2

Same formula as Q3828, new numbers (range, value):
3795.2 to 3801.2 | 151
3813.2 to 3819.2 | 184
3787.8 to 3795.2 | 203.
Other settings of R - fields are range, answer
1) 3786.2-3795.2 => 168.9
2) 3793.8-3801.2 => 131.8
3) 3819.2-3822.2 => 171.7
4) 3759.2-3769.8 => 164.3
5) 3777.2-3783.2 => 182.4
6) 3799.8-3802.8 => 145.5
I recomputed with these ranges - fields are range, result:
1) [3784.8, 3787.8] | 200.4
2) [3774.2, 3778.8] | 157.5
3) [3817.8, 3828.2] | 158.1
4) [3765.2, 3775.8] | 124.3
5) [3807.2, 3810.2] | 205.8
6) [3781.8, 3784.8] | 213.2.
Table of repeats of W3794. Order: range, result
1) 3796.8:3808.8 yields 205.8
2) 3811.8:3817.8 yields 189.7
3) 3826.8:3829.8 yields 185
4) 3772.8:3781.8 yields 223.8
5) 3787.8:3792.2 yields 224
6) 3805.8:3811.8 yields 235.1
